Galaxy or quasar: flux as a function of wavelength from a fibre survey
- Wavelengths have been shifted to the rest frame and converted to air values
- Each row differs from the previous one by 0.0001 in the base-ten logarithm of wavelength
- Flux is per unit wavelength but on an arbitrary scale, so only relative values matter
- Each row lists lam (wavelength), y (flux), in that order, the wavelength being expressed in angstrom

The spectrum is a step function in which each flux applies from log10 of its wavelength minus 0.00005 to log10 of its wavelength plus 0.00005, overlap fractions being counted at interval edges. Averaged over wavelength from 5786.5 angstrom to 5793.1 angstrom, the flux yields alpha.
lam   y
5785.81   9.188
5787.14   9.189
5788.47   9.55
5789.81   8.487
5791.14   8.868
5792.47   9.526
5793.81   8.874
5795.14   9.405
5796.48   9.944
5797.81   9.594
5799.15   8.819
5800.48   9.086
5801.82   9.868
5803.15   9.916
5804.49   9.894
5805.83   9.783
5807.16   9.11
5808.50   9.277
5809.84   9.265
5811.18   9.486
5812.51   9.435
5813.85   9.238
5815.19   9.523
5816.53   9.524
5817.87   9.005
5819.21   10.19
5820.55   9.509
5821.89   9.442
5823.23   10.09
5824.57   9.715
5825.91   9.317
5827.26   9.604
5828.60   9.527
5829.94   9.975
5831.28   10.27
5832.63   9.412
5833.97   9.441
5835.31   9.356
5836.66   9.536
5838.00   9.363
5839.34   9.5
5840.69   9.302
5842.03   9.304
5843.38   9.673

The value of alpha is 9.13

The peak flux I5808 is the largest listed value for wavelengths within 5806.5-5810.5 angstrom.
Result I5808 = 9.277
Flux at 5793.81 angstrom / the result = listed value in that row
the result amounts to 8.874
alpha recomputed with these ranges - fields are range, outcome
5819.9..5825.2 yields 9.69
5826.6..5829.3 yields 9.58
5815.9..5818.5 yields 9.26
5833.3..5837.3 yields 9.44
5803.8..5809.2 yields 9.51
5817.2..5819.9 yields 9.6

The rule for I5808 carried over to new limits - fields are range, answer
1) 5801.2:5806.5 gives 9.916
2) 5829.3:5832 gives 10.27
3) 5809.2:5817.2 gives 9.524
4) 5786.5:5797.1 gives 9.944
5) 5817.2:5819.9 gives 10.19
